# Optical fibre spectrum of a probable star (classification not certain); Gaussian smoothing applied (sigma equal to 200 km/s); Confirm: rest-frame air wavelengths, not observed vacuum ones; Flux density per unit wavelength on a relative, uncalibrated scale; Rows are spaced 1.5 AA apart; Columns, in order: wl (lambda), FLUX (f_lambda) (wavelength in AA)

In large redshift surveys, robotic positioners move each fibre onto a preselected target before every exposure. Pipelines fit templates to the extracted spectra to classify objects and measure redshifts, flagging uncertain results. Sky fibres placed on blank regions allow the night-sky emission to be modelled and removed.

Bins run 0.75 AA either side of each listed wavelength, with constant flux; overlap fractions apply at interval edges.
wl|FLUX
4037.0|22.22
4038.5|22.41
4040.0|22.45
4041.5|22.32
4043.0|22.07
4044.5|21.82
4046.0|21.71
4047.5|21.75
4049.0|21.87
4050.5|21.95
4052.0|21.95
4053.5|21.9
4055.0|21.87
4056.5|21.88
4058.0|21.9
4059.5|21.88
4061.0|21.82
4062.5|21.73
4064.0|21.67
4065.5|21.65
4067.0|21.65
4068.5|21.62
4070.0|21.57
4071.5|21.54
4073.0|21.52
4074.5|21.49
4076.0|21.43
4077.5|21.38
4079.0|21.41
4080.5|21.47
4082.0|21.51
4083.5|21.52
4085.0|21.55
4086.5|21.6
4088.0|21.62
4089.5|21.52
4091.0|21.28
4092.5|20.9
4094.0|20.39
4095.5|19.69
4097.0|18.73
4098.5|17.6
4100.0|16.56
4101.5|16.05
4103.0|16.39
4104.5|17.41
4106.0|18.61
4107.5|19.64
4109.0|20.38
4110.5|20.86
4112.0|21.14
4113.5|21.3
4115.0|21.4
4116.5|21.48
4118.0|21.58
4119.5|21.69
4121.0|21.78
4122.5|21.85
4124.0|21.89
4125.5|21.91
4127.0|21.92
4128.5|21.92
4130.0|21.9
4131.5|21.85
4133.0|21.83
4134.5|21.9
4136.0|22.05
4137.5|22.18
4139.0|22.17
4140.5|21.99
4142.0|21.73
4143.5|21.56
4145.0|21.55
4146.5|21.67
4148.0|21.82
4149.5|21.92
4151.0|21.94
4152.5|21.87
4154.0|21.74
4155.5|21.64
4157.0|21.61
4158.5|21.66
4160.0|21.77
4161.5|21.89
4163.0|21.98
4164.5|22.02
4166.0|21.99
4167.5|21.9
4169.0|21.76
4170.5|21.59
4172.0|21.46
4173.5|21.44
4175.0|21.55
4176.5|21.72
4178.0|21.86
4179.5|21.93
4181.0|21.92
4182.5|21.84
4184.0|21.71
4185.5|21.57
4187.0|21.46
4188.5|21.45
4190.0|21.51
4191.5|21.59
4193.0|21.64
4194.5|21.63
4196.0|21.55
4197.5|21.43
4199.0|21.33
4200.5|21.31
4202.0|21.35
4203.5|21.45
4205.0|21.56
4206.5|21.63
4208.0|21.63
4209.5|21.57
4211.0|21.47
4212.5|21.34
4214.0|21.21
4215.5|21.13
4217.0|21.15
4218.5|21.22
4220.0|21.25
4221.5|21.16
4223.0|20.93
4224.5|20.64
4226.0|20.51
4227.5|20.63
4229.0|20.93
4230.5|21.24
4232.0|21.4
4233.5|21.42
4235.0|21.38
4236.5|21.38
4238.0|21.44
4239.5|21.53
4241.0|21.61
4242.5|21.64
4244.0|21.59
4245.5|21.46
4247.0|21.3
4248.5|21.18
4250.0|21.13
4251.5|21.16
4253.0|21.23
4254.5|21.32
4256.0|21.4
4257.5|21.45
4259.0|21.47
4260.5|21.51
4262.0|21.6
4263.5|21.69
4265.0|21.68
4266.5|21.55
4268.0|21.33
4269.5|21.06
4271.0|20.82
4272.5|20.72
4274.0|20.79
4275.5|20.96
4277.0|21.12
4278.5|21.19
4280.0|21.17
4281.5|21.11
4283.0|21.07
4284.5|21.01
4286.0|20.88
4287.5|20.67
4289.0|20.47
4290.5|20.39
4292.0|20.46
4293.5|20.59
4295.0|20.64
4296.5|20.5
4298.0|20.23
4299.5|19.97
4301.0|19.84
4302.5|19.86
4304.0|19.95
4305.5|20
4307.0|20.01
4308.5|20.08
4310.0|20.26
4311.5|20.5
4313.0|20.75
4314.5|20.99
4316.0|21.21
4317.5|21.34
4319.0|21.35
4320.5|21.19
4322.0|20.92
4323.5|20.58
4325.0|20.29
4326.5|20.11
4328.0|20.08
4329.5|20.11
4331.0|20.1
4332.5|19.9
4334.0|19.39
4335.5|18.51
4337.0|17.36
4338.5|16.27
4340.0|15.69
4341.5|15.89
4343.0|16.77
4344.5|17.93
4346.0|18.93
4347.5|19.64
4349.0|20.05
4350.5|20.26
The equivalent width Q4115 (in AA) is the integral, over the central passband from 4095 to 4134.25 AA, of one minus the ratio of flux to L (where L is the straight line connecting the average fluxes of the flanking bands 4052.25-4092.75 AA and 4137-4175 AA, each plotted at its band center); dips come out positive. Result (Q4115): 2.5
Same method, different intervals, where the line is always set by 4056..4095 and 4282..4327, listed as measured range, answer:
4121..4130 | -0.3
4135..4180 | -1.4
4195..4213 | -0.4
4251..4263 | -0.4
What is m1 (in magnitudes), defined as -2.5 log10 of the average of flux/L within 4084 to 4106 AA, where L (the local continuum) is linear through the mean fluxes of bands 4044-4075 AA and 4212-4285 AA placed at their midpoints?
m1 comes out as 0.12 mag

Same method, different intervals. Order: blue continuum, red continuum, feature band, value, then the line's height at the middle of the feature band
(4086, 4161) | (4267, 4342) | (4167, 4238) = -0.04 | 20.6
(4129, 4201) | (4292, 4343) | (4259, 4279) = -0.04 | 20.4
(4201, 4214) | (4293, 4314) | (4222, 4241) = 0.00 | 21.2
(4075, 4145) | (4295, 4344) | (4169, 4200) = -0.06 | 20.4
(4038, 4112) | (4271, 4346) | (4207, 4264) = -0.05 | 20.3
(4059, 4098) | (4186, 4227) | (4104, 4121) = 0.04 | 21.3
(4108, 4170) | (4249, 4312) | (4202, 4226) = 0.00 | 21.3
